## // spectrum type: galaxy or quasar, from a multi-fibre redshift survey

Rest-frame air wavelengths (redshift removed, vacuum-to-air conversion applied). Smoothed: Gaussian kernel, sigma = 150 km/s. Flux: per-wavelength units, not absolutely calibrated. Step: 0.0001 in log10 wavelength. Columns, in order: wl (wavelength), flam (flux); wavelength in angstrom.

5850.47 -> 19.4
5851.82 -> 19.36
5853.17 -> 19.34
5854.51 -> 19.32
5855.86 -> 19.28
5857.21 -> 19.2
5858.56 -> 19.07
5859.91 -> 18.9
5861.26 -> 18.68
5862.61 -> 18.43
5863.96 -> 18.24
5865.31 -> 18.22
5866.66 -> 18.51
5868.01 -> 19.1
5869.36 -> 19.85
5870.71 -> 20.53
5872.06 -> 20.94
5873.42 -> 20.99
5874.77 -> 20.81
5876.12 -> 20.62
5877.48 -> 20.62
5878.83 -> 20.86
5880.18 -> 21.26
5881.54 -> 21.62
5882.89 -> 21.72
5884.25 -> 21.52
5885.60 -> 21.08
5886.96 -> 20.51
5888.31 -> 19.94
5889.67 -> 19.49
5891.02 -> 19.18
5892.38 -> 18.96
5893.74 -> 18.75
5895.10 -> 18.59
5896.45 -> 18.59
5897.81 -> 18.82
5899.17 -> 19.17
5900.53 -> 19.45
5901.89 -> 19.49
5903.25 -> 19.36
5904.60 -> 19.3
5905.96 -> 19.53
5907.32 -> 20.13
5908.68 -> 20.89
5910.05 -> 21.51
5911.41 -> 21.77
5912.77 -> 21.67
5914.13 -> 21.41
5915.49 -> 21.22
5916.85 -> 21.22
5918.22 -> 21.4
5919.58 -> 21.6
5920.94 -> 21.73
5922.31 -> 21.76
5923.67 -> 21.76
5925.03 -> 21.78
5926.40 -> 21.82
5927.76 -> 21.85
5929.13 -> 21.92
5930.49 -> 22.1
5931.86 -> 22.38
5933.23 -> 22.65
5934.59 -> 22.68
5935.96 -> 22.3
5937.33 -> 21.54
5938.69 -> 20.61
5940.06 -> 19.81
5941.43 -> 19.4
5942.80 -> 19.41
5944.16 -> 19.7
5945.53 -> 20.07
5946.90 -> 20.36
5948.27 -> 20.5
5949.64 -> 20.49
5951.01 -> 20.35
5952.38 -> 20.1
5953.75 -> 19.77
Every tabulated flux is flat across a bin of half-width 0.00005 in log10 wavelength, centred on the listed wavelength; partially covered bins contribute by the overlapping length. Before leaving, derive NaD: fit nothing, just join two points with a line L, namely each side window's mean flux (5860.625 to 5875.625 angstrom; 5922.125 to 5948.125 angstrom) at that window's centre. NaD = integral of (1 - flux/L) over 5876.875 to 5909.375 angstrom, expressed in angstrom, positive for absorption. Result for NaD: 0.3 angstrom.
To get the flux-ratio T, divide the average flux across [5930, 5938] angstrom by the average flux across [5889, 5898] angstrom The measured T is 1.2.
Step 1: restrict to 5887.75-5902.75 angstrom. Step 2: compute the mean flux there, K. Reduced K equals 19.1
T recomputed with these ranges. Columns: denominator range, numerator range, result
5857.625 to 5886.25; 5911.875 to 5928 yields 1.08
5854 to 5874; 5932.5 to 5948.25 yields 1.08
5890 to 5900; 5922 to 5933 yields 1.16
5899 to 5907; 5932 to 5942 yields 1.10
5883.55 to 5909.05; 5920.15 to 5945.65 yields 1.09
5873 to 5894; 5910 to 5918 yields 1.05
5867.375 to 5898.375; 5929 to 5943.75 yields 1.05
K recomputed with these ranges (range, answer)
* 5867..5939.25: 20.8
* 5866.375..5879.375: 20.3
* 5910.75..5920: 21.5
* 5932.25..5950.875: 20.7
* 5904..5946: 21.2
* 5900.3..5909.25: 19.8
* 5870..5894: 20.5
